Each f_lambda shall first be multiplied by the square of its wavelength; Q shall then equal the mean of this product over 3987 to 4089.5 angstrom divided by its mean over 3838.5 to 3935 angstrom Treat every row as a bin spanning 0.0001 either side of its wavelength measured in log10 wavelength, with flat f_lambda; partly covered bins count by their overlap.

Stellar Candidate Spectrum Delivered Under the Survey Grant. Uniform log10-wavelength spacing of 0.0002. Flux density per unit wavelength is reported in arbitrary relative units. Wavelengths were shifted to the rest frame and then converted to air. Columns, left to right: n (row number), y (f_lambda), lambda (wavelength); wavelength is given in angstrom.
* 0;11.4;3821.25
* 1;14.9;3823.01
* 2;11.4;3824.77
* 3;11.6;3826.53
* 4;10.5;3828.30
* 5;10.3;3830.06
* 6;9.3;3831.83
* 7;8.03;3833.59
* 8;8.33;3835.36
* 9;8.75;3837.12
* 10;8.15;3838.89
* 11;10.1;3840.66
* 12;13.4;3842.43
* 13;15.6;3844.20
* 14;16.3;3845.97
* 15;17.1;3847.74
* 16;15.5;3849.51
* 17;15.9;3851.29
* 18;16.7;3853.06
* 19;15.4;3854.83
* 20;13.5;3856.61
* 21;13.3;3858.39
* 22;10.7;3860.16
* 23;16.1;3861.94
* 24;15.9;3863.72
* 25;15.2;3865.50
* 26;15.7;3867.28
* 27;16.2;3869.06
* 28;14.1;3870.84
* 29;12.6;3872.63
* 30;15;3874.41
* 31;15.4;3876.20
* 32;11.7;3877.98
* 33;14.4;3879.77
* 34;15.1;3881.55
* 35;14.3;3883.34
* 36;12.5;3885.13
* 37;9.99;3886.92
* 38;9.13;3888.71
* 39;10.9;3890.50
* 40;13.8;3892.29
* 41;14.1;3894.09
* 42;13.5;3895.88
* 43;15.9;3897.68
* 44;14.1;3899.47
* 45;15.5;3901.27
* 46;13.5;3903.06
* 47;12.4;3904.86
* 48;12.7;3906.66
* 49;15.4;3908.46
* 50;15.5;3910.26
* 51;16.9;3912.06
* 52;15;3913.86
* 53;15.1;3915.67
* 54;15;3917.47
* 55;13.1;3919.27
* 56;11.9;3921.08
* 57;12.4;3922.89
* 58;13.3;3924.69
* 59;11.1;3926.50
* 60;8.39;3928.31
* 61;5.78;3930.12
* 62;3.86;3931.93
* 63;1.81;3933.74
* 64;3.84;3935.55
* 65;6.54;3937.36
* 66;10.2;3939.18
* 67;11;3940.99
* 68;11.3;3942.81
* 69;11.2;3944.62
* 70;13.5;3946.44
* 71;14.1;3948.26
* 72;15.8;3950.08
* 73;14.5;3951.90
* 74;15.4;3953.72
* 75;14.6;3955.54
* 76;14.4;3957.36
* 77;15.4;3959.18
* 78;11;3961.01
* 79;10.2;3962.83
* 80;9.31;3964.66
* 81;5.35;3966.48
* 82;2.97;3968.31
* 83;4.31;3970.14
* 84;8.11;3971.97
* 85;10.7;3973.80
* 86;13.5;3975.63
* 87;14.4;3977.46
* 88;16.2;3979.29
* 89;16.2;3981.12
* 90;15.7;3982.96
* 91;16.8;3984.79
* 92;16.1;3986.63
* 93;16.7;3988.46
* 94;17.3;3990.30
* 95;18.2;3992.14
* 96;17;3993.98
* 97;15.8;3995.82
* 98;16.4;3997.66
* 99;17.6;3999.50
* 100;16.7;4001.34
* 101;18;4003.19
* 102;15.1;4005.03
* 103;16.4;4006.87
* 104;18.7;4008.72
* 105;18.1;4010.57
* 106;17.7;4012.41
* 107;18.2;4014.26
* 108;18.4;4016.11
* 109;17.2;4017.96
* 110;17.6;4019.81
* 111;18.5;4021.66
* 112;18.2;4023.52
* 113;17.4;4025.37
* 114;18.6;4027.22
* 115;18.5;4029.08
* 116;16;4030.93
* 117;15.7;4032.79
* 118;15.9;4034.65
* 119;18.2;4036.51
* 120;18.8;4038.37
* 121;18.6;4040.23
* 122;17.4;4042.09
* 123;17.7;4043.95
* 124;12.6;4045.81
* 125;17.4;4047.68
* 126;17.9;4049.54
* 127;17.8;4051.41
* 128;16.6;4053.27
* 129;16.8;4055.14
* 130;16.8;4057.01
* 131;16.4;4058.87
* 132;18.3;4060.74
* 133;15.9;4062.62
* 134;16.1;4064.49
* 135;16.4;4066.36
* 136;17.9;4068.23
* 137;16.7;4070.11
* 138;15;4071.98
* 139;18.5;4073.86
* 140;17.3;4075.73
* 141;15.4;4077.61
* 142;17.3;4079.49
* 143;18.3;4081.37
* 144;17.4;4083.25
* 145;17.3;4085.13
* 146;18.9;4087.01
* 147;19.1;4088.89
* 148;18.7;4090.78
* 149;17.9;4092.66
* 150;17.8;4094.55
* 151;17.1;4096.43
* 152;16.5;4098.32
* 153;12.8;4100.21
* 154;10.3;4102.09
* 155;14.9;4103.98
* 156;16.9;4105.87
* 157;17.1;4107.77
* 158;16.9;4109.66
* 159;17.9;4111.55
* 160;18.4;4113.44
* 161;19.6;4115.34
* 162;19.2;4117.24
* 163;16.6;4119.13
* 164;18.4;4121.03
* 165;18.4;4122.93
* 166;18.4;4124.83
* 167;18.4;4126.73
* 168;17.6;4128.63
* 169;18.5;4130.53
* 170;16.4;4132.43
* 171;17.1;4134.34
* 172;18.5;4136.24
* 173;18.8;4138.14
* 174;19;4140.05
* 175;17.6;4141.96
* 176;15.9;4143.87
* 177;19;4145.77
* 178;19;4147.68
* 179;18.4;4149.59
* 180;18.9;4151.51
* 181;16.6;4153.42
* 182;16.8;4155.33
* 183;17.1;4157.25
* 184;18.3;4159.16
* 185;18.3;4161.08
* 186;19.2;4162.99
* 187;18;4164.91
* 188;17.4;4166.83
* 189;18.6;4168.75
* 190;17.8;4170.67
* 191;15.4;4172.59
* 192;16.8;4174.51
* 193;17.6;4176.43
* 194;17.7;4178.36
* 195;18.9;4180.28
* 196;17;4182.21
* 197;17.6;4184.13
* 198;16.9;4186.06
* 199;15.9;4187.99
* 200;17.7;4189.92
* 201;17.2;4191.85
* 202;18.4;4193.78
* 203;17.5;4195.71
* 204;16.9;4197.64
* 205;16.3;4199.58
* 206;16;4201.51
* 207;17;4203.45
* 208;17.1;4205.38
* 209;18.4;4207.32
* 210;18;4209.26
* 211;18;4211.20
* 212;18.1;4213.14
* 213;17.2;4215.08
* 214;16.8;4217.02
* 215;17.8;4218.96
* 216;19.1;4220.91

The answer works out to 1.41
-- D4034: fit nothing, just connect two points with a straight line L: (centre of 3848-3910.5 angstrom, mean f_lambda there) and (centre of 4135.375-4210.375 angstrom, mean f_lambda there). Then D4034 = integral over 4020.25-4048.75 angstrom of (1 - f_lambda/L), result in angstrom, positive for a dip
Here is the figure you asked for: -2.4 angstrom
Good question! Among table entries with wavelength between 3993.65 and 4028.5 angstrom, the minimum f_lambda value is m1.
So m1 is 15.1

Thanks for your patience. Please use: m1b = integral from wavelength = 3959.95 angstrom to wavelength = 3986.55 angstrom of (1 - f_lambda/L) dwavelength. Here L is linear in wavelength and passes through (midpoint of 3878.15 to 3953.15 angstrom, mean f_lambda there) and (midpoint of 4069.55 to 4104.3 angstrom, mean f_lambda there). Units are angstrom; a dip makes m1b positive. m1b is 4.9 angstrom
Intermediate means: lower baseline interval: 12.2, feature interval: 11.2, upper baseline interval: 16.7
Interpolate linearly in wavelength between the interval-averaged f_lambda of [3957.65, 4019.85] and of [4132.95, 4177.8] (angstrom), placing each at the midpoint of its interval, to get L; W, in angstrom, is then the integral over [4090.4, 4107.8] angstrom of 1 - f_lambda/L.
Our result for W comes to 0.9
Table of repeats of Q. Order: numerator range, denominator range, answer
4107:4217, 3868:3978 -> 1.66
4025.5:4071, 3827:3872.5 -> 1.43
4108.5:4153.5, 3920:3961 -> 1.82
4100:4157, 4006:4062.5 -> 1.05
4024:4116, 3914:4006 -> 1.43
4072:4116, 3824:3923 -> 1.41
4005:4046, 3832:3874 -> 1.41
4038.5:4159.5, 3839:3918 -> 1.37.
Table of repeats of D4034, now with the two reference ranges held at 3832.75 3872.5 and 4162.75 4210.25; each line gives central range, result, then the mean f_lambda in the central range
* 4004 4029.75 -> -3.8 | 17.8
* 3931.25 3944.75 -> 6.7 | 7.32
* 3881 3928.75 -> 2.8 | 13.4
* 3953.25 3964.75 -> 1.4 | 13.1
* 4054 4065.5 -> -0.5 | 16.7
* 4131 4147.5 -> -1.0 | 17.9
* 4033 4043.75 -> -1.3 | 17.6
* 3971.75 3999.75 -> -0.8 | 15.6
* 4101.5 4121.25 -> -0.5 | 17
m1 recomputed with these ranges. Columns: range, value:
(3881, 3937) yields 1.81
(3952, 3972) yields 2.97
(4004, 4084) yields 12.6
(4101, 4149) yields 10.3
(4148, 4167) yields 16.6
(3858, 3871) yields 10.7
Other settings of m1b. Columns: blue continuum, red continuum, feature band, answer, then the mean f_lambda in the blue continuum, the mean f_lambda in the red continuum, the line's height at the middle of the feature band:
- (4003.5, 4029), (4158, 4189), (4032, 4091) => 1.8 angstrom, 17.7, 17.6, 17.7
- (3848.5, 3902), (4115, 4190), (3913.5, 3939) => 8.7 angstrom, 14.1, 17.8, 14.8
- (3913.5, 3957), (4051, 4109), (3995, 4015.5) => -4.9 angstrom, 11.2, 16.8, 13.9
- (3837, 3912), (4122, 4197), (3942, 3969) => 5.4 angstrom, 13.9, 17.8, 15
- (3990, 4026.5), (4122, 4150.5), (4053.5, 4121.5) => 3.1 angstrom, 17.4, 18.1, 17.8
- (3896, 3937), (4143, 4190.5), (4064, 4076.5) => -1.2 angstrom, 11.9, 17.6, 15.4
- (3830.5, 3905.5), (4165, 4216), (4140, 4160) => -1.1 angstrom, 13.4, 17.4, 16.9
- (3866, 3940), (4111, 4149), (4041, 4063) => -0.9 angstrom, 12.4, 18.1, 16.2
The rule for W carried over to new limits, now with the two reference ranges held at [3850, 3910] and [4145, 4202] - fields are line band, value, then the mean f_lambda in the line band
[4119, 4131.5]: -0.8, 18.1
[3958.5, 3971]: 5.6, 8.24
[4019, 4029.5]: -1.6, 18.1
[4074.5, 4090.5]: -1.2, 17.7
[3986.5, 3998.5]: -1.2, 16.8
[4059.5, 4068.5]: -0.3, 16.8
